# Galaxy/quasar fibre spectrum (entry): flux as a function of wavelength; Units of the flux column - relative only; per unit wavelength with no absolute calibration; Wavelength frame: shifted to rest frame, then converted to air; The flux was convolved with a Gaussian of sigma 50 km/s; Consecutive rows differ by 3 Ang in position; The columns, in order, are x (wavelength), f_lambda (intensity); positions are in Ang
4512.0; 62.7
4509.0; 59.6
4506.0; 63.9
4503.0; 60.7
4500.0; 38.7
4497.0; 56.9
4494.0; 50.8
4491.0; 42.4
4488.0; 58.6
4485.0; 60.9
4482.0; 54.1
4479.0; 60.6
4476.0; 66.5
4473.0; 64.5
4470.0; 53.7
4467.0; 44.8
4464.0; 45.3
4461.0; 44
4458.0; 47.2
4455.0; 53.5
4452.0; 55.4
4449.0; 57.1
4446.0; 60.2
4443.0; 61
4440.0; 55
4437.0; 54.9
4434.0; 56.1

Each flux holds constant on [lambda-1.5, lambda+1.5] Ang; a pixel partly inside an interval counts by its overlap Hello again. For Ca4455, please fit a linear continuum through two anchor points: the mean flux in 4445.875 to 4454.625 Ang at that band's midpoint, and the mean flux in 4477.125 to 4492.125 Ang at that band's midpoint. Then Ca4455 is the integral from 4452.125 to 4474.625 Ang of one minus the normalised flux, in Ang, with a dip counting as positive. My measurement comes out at 2.21 Ang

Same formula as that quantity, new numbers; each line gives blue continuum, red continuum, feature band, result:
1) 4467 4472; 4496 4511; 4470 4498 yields -1.73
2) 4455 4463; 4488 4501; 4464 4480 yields -3.02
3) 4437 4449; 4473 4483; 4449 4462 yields 1.78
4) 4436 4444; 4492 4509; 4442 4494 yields 1.08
